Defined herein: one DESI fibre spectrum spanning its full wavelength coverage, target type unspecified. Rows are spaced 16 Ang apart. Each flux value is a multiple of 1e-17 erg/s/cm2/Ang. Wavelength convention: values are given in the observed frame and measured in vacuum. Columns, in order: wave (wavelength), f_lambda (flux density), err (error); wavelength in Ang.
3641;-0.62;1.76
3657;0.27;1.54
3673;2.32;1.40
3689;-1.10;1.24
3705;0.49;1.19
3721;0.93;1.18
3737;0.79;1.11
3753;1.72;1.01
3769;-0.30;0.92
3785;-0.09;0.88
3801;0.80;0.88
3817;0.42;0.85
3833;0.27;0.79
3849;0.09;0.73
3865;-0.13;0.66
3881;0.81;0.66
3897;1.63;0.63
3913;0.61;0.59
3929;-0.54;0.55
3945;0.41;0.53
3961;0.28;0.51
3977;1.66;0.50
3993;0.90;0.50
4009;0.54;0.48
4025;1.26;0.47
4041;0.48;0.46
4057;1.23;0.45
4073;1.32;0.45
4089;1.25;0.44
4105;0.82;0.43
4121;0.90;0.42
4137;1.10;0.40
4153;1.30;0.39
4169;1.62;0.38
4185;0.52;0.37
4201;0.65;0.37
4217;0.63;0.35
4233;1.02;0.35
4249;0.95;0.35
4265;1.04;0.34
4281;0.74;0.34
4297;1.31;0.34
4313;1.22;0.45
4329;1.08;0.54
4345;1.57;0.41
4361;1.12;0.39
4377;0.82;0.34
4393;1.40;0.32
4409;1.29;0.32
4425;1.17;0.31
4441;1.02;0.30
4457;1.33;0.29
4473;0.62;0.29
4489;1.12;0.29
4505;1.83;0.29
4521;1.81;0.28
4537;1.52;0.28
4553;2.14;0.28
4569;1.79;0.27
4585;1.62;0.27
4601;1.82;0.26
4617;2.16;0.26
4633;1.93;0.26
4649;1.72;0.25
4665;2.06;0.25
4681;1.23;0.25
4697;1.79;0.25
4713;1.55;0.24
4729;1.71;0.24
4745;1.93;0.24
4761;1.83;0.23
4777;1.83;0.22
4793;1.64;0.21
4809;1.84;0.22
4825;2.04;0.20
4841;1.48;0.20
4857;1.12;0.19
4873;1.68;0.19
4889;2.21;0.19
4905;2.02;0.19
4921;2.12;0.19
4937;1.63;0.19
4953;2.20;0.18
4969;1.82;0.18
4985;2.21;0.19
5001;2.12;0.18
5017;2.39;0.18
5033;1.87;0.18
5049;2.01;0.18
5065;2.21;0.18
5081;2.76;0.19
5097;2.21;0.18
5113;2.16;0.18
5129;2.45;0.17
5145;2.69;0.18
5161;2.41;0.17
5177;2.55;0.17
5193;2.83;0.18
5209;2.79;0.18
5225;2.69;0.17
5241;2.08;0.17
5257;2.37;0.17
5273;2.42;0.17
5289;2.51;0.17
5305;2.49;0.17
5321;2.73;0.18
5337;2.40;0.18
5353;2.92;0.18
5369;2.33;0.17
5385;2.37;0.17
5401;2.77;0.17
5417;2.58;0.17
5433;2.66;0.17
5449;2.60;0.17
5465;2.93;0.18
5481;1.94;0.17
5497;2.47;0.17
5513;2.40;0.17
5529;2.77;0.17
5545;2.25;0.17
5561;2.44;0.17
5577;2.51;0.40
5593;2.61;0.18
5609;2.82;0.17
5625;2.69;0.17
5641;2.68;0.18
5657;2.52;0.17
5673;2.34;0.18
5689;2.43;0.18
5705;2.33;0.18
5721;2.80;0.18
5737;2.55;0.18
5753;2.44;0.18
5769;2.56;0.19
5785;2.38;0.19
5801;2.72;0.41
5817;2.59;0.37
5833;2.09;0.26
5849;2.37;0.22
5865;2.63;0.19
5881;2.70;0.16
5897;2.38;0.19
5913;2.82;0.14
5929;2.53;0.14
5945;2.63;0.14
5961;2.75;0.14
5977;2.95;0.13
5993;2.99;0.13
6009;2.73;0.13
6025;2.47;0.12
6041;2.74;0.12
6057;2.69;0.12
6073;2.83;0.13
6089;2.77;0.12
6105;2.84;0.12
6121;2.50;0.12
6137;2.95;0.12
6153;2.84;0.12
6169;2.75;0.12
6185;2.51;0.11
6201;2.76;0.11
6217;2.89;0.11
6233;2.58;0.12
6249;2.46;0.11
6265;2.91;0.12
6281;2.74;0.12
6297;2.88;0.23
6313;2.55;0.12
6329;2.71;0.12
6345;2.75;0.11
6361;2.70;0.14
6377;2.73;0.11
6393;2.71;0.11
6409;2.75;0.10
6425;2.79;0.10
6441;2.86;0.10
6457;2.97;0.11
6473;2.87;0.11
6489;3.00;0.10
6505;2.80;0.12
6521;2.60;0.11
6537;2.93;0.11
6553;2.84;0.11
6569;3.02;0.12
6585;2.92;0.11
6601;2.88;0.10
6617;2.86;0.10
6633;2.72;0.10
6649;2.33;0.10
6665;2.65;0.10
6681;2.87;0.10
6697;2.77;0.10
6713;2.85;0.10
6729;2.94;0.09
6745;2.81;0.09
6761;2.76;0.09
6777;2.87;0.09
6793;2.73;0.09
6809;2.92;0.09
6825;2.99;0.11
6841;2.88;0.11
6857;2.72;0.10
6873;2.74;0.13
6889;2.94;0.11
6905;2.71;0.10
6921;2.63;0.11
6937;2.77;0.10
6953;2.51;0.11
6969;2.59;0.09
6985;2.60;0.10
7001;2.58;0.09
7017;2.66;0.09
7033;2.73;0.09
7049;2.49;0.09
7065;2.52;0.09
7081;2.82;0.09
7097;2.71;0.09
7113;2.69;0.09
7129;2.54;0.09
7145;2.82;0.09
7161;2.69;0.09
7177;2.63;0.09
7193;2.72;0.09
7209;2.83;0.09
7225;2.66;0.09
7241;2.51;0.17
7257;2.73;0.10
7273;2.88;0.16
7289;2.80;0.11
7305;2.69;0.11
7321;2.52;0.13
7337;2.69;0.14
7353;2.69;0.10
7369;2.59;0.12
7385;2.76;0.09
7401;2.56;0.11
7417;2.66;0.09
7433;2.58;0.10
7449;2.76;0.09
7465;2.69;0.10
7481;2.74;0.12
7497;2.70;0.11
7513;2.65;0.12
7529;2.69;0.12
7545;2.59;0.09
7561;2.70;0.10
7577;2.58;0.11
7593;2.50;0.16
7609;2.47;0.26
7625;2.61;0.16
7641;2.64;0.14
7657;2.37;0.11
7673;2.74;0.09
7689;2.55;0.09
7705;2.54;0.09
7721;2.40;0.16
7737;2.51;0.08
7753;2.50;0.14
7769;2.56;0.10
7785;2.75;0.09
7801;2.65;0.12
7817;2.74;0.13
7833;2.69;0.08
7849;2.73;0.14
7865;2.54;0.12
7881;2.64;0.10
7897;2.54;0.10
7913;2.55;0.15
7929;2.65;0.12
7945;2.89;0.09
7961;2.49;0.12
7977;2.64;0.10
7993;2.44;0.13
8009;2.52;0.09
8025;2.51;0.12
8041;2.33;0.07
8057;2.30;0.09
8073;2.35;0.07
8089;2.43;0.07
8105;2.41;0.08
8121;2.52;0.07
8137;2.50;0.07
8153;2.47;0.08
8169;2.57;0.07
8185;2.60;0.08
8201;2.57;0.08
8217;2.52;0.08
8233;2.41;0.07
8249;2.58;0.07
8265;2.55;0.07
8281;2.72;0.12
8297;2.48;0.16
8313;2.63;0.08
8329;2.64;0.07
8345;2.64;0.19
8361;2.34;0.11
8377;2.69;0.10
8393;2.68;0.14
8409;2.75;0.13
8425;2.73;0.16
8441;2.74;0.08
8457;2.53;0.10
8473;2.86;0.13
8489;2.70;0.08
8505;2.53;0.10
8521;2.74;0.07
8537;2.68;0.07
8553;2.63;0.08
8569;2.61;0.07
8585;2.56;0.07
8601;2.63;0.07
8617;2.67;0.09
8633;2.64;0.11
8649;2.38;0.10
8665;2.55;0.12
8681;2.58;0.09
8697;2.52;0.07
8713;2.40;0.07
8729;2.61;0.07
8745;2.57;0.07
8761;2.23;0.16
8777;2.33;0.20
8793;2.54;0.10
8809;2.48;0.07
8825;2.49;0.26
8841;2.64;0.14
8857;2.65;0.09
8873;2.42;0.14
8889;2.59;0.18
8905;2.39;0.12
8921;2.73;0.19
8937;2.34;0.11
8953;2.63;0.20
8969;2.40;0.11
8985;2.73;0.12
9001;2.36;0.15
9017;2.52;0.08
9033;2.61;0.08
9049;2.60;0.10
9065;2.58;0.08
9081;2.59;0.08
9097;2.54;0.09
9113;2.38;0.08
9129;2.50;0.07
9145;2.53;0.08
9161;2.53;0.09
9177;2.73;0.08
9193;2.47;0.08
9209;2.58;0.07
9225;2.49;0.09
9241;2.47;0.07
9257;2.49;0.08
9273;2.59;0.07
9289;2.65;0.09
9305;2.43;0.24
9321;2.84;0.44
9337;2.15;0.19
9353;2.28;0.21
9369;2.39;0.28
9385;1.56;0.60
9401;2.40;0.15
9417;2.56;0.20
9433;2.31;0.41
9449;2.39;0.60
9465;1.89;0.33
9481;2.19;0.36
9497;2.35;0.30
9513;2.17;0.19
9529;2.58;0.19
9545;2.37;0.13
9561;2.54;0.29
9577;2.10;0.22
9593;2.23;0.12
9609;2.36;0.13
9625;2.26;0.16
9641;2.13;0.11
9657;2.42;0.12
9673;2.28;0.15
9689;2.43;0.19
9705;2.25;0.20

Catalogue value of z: 0.127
